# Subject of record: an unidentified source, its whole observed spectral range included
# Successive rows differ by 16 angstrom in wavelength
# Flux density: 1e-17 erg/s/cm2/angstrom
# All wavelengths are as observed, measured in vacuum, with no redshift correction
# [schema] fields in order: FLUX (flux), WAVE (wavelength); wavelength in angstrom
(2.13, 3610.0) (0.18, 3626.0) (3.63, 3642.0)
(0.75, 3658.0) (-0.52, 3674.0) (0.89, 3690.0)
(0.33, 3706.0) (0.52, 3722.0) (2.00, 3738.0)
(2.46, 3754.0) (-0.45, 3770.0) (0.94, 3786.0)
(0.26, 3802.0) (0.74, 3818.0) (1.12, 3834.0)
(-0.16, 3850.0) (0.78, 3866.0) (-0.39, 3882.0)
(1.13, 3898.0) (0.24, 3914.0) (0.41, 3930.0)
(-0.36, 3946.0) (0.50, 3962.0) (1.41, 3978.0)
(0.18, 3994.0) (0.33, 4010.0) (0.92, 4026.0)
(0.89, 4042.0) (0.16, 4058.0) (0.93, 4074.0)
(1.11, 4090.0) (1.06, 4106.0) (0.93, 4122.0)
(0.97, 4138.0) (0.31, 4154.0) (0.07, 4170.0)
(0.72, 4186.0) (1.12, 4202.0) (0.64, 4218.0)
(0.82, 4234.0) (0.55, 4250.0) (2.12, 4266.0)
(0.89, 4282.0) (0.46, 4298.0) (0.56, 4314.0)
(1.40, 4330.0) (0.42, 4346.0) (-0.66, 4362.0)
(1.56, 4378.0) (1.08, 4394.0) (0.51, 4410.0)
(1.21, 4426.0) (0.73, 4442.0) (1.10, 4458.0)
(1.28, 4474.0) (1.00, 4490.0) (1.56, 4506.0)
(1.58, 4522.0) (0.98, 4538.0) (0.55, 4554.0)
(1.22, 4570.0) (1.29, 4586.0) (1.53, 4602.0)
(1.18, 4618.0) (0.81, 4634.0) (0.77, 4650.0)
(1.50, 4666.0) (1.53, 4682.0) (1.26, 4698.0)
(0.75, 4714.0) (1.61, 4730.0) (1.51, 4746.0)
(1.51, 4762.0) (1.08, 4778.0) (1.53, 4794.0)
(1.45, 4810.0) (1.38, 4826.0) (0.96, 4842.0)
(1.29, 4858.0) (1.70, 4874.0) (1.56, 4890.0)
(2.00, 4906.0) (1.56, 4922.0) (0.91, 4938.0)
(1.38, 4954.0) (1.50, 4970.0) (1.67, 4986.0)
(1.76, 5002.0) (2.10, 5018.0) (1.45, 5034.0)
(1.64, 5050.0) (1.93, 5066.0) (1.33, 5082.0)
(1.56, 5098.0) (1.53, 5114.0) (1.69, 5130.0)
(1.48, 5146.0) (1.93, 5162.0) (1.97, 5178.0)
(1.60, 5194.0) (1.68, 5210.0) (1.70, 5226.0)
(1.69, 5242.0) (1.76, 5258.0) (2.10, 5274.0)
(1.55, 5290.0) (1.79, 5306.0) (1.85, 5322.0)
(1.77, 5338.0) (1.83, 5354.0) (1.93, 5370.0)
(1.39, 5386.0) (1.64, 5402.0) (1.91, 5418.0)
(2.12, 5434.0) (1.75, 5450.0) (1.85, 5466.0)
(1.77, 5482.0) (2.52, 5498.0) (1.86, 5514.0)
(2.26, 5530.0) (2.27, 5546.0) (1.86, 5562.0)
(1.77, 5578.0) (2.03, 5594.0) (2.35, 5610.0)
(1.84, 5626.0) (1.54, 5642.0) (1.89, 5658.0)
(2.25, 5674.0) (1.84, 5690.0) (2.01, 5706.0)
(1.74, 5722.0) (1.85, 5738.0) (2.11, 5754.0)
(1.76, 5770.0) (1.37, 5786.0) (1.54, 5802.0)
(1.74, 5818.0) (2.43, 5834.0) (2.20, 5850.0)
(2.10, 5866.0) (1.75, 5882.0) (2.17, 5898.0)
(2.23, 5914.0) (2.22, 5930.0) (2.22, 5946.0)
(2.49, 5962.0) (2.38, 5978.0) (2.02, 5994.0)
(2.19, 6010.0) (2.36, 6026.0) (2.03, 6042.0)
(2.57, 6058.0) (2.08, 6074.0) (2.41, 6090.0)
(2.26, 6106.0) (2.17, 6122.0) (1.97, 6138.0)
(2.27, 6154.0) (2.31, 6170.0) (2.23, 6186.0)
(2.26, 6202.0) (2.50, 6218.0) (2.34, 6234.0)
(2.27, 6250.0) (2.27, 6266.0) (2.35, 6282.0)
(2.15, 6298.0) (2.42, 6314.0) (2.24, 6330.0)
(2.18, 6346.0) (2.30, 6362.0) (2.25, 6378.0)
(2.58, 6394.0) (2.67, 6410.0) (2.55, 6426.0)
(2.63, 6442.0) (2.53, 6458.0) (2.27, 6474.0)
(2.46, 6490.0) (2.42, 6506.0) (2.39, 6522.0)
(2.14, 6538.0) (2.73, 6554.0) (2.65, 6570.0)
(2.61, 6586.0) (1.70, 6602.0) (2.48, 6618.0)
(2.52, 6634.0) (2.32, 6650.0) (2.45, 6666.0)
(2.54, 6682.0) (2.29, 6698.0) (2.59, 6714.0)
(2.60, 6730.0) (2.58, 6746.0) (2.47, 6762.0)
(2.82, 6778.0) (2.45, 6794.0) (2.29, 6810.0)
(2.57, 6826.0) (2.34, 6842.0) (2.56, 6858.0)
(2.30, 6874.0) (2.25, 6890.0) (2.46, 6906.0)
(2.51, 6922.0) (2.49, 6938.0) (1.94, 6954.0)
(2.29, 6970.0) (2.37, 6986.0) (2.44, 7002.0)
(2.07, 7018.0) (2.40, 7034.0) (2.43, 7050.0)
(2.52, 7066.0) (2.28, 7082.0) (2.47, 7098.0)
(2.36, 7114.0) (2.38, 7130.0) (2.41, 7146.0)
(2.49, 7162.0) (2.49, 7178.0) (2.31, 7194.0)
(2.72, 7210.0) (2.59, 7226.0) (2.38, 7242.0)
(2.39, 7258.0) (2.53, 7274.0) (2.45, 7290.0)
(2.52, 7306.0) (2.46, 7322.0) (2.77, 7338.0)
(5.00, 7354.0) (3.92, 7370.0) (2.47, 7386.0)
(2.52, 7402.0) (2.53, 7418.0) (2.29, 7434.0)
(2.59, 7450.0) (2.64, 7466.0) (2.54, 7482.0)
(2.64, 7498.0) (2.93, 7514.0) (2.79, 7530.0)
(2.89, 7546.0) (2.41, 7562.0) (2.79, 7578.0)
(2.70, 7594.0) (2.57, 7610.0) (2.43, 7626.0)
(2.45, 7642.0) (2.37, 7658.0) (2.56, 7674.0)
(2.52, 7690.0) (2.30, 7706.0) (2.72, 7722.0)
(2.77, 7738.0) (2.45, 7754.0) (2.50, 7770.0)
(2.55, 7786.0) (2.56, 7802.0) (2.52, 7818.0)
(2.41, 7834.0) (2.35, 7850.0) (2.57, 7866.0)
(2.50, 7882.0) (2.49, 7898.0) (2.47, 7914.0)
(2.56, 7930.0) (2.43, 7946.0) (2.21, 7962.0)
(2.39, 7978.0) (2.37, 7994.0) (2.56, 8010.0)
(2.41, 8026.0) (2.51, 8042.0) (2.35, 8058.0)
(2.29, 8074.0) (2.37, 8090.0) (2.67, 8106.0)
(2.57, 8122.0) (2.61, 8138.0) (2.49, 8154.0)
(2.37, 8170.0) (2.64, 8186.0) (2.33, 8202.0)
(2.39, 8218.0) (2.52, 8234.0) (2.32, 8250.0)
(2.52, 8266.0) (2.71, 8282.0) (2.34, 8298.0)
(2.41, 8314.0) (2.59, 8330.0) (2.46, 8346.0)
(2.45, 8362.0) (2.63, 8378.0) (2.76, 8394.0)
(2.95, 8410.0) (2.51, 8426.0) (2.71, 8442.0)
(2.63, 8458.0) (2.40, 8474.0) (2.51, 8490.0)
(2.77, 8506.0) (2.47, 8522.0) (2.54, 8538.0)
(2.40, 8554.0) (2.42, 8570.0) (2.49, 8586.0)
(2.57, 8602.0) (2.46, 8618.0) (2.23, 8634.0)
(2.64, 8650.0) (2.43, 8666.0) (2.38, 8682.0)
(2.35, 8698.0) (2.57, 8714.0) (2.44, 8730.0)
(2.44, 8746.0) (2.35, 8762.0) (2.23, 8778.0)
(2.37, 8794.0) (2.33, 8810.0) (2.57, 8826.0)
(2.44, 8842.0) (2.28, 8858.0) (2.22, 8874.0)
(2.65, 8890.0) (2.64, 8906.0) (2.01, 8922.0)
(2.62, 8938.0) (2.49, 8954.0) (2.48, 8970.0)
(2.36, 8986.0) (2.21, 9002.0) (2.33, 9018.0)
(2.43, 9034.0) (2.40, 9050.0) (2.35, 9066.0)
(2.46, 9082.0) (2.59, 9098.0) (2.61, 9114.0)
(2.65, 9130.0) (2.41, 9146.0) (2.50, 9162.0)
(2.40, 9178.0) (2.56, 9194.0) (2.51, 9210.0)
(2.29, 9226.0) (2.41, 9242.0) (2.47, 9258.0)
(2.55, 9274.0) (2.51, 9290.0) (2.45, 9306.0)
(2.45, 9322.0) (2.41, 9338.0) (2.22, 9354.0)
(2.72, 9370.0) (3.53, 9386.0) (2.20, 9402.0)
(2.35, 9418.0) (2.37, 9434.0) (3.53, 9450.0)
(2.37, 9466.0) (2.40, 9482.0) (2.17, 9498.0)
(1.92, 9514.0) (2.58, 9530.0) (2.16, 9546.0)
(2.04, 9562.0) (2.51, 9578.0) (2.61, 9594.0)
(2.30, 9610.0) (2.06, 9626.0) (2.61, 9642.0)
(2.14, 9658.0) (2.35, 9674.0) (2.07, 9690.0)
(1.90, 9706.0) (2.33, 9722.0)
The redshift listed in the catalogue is 0.120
